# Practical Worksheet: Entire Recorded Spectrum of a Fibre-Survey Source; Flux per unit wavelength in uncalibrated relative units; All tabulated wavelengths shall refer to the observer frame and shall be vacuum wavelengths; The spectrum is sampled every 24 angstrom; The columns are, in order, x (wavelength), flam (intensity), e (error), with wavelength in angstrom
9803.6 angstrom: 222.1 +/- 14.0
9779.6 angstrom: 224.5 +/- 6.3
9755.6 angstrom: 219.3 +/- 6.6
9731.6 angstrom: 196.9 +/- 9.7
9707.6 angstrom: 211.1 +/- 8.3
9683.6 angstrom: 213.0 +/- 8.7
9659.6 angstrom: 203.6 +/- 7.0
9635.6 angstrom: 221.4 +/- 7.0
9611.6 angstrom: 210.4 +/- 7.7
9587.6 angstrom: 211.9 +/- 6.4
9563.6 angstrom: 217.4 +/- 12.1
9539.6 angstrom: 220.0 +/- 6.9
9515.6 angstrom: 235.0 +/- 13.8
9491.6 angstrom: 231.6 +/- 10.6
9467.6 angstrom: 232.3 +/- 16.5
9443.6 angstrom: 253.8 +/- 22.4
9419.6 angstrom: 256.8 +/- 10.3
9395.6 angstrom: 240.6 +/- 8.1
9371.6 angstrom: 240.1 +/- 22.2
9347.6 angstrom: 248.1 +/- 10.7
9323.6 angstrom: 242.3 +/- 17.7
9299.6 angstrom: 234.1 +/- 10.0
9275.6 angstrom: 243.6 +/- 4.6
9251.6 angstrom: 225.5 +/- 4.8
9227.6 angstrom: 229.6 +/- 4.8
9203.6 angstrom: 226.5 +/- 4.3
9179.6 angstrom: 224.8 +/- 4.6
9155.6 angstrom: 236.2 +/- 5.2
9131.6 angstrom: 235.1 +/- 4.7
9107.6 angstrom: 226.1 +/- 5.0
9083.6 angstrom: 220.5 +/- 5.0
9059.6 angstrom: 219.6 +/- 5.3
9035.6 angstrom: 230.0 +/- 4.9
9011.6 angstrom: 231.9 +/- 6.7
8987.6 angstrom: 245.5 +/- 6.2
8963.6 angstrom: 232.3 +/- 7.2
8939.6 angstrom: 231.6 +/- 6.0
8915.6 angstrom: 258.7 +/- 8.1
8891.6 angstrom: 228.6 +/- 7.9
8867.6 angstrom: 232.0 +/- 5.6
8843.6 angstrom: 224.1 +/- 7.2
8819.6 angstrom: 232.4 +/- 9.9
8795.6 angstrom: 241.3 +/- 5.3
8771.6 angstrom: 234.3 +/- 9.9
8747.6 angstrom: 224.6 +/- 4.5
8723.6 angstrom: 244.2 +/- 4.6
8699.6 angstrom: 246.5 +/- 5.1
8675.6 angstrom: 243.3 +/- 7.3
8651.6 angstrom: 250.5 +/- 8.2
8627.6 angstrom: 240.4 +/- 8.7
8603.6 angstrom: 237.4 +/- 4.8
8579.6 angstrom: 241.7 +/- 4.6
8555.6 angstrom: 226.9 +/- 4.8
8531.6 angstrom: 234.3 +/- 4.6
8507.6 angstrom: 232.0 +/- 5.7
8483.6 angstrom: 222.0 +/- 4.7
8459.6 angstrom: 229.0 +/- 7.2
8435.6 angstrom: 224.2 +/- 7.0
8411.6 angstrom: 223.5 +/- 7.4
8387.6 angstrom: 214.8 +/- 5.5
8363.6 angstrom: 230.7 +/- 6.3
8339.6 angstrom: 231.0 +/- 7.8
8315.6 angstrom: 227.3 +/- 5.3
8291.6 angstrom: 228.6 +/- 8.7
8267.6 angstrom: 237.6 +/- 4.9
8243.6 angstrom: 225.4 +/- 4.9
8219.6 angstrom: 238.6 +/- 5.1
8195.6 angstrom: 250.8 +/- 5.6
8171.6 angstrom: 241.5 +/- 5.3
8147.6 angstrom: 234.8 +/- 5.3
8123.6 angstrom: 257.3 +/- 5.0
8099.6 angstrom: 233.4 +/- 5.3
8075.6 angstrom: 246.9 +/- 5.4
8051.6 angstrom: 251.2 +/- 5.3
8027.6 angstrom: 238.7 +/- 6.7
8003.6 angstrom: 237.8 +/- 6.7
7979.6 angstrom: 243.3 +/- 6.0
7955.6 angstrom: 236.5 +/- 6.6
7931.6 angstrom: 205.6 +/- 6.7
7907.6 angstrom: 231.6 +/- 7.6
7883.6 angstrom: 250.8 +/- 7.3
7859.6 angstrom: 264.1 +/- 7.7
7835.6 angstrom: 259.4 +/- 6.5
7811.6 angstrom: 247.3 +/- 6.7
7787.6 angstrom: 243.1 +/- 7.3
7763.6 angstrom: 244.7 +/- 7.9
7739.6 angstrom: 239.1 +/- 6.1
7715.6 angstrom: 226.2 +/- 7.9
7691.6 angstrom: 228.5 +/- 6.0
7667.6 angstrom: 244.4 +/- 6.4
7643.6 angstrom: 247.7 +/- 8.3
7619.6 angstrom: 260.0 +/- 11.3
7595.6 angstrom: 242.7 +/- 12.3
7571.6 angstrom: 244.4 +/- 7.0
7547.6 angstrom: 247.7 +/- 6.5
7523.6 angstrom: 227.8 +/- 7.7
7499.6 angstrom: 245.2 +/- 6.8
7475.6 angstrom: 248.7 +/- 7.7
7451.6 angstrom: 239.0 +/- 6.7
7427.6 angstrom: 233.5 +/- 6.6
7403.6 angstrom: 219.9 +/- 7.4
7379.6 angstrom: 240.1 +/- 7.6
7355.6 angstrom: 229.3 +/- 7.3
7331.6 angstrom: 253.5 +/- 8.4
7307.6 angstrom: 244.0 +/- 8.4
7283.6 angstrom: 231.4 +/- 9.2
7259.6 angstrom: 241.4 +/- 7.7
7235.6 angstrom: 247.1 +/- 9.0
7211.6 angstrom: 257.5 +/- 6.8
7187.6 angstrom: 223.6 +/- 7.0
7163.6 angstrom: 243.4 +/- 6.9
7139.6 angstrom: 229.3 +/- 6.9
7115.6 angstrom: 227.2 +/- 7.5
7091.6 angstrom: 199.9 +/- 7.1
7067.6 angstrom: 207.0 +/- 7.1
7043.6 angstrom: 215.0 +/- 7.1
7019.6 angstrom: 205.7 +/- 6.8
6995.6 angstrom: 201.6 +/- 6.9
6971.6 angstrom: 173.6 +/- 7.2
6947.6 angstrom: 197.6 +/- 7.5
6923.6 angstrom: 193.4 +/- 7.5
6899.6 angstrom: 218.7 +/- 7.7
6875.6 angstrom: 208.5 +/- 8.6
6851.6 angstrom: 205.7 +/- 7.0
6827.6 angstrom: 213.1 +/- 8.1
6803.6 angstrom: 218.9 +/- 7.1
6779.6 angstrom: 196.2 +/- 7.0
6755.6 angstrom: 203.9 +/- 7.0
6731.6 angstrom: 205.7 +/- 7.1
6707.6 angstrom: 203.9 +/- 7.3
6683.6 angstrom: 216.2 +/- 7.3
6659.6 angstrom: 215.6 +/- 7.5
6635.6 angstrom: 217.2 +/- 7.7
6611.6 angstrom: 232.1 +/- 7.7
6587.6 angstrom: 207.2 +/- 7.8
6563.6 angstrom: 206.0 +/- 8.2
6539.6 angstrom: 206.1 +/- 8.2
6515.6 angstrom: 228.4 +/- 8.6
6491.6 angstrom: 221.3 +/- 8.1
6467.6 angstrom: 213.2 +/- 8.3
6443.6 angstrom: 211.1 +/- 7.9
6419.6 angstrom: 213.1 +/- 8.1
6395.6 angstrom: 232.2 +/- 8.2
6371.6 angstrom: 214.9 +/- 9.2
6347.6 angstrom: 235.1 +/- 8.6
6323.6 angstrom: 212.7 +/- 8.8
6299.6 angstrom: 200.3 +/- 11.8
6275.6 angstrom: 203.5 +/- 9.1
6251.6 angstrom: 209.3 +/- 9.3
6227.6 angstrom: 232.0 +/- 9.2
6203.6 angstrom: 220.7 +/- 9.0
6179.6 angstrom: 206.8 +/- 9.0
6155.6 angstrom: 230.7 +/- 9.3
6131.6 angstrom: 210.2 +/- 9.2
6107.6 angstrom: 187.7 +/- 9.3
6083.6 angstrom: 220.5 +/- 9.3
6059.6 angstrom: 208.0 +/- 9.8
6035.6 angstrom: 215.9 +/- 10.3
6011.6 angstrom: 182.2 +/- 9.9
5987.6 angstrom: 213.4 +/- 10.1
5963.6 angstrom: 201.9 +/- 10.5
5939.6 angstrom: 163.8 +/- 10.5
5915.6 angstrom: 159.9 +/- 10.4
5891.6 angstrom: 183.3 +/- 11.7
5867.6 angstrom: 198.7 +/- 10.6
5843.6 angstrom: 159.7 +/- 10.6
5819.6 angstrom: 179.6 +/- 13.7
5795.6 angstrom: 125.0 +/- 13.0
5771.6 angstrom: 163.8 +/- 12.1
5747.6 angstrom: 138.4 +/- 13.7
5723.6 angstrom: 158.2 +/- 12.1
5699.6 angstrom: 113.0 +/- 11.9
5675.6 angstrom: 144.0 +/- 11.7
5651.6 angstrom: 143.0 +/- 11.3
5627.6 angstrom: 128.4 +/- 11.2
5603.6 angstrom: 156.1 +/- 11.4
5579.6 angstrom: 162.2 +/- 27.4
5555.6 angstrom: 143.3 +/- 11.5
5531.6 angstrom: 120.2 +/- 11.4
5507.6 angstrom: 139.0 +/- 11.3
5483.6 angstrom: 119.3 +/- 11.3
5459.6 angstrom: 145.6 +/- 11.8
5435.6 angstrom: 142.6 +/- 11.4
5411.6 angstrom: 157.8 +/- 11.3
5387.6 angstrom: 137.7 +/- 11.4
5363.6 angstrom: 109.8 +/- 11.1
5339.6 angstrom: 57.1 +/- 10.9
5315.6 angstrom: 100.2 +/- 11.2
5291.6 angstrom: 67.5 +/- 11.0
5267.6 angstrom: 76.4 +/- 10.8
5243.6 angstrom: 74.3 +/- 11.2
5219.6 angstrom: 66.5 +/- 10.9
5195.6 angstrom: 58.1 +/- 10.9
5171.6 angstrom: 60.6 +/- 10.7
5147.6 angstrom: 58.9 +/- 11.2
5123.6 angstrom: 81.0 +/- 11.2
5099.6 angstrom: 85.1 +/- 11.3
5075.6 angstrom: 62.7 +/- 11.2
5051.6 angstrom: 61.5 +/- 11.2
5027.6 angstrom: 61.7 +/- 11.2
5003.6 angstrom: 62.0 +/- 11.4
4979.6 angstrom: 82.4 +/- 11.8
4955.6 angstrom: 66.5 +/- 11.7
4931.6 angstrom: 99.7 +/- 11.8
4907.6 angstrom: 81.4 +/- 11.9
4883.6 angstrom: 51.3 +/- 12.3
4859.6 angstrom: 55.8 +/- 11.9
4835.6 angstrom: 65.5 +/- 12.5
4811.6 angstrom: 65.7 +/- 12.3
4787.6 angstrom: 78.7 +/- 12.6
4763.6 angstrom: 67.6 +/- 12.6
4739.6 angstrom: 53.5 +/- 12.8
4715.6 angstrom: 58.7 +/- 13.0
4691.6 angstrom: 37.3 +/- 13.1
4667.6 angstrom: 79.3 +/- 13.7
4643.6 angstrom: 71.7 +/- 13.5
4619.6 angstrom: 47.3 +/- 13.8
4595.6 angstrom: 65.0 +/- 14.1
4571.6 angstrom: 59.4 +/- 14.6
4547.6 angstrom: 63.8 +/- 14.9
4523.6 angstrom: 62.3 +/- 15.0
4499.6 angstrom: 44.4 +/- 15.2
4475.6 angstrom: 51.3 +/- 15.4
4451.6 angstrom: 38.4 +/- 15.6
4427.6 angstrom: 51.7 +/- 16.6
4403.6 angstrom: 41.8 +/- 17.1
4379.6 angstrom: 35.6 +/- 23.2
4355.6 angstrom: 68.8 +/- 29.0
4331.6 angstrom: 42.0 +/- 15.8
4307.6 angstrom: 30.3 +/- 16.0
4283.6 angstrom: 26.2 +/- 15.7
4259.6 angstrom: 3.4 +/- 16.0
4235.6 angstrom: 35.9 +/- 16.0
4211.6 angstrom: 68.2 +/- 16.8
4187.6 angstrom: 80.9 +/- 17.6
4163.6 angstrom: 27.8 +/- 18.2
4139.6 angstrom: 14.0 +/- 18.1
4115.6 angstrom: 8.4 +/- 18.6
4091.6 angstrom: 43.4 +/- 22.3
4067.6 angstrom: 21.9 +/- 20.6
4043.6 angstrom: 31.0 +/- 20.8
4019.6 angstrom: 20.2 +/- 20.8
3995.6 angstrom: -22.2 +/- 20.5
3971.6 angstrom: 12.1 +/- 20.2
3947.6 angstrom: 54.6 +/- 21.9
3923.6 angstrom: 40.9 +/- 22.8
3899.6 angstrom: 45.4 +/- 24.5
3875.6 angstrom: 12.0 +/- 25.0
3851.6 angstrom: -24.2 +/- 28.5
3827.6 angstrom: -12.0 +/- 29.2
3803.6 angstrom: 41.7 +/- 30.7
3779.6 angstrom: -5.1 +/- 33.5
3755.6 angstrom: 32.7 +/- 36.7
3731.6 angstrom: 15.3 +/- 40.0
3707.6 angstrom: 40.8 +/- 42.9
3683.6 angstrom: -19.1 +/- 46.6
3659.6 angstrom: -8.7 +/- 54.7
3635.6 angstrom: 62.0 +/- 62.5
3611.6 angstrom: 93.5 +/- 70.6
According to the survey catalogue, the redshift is 0.346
